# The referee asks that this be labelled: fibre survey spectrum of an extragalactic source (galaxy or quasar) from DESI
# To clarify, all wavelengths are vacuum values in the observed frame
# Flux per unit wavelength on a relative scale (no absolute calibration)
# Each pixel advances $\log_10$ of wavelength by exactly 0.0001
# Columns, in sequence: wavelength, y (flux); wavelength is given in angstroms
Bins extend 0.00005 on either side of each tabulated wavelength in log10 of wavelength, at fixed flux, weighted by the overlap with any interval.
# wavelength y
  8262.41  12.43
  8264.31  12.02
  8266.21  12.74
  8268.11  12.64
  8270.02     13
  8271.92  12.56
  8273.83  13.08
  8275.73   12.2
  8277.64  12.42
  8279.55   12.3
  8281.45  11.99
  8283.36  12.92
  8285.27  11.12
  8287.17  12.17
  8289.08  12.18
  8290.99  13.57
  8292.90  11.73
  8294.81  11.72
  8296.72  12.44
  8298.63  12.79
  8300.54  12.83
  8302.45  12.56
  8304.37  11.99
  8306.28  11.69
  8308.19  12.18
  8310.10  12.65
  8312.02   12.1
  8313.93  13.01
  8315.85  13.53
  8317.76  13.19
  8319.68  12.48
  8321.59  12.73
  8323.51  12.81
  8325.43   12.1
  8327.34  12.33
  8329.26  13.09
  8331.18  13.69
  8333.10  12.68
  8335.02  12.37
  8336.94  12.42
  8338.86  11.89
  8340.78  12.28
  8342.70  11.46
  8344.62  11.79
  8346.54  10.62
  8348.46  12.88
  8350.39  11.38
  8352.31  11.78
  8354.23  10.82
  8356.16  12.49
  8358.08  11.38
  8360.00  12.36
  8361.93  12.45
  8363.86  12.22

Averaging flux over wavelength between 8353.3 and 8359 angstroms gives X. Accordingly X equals 11.6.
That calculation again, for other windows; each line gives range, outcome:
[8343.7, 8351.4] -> 11.7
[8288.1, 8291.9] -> 12.9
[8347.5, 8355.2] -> 11.7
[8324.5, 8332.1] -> 12.8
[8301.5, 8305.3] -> 12.3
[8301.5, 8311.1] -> 12.2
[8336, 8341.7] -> 12.2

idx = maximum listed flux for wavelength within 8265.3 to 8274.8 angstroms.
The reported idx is 13.08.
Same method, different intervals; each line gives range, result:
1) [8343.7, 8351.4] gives 12.88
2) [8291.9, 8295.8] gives 11.73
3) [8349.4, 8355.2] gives 11.78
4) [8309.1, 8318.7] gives 13.53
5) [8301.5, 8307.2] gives 12.56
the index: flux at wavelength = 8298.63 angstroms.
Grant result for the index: 12.79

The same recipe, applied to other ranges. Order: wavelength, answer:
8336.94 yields 12.42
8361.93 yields 12.45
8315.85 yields 13.53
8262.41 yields 12.43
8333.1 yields 12.68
